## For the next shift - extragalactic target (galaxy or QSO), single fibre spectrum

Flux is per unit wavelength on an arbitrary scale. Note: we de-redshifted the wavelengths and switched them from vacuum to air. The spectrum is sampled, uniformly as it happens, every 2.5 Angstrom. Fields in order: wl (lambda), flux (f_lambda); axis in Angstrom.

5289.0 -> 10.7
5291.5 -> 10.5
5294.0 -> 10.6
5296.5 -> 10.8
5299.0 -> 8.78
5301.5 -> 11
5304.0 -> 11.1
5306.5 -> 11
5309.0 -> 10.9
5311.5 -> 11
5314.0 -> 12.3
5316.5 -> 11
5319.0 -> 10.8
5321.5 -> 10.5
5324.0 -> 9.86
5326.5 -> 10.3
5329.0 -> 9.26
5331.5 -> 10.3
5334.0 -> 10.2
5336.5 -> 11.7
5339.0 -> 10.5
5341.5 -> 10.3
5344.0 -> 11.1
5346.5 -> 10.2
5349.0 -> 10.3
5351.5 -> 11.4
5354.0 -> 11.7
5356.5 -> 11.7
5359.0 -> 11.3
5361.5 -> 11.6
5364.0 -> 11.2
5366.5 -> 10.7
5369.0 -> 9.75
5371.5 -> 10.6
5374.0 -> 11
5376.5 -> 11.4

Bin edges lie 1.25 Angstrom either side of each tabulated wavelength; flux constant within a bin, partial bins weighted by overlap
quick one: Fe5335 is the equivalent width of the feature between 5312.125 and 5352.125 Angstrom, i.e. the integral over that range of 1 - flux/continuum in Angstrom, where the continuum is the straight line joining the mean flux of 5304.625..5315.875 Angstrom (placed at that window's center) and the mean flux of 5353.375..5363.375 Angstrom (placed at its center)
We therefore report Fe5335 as 2.7 Angstrom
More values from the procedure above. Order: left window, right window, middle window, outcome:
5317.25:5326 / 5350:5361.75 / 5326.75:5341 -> 0.56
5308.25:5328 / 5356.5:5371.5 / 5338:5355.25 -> 0.17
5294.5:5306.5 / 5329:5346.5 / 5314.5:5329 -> 0.06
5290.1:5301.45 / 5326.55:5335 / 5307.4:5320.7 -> -1.40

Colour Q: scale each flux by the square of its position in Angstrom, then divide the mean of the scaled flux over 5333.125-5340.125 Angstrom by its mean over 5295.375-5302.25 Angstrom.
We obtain 1.09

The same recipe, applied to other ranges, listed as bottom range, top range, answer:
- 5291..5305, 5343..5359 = 1.08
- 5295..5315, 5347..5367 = 1.06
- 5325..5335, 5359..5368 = 1.13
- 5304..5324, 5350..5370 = 1.03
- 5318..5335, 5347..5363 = 1.12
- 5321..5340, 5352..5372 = 1.09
